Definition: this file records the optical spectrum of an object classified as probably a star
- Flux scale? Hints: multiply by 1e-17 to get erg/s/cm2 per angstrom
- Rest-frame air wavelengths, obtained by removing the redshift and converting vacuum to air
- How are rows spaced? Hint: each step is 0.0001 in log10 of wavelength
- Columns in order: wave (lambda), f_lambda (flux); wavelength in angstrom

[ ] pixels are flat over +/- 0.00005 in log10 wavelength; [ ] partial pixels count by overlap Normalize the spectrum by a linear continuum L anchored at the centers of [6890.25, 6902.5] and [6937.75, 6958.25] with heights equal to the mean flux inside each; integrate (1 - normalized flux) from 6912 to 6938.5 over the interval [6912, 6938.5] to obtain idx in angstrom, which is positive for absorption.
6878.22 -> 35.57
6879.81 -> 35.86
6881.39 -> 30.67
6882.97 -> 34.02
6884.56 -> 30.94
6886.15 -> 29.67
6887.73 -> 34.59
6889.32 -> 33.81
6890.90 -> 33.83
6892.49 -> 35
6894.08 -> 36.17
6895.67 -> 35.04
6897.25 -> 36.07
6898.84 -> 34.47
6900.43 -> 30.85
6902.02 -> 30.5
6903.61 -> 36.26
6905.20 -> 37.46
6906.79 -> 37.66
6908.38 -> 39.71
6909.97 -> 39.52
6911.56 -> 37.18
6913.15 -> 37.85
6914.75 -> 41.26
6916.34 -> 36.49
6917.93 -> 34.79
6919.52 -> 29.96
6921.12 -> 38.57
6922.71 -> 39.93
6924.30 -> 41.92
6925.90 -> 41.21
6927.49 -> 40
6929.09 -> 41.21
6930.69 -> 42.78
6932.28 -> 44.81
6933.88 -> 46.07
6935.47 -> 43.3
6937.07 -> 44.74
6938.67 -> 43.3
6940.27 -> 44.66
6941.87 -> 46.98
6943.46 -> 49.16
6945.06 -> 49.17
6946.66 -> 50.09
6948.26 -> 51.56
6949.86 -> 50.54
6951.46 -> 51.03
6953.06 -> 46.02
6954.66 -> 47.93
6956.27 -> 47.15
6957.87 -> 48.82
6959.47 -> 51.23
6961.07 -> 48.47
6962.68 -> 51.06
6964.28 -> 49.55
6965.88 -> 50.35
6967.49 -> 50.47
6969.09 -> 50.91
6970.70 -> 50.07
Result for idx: 1.0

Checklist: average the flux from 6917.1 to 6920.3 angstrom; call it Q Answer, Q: 32.5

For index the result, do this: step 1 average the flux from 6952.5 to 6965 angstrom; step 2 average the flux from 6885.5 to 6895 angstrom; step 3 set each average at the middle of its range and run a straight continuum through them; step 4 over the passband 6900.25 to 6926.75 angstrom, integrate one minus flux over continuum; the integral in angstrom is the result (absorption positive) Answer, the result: 1.2 angstrom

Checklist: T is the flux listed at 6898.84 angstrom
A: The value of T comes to 34.47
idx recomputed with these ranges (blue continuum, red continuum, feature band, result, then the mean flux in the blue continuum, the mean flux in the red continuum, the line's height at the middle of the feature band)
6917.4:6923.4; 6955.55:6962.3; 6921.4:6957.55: -2.78 angstrom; 35.8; 49.1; 42.4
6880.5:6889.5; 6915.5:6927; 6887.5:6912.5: -0.77 angstrom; 32.2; 37.7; 34.5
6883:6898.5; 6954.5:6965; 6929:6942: -0.11 angstrom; 33.9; 49.2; 43.8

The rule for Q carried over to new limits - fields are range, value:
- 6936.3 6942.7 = 45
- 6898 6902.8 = 32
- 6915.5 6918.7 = 35.8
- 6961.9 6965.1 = 50.4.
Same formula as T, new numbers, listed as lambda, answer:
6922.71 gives 39.93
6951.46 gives 51.03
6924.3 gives 41.92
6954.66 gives 47.93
